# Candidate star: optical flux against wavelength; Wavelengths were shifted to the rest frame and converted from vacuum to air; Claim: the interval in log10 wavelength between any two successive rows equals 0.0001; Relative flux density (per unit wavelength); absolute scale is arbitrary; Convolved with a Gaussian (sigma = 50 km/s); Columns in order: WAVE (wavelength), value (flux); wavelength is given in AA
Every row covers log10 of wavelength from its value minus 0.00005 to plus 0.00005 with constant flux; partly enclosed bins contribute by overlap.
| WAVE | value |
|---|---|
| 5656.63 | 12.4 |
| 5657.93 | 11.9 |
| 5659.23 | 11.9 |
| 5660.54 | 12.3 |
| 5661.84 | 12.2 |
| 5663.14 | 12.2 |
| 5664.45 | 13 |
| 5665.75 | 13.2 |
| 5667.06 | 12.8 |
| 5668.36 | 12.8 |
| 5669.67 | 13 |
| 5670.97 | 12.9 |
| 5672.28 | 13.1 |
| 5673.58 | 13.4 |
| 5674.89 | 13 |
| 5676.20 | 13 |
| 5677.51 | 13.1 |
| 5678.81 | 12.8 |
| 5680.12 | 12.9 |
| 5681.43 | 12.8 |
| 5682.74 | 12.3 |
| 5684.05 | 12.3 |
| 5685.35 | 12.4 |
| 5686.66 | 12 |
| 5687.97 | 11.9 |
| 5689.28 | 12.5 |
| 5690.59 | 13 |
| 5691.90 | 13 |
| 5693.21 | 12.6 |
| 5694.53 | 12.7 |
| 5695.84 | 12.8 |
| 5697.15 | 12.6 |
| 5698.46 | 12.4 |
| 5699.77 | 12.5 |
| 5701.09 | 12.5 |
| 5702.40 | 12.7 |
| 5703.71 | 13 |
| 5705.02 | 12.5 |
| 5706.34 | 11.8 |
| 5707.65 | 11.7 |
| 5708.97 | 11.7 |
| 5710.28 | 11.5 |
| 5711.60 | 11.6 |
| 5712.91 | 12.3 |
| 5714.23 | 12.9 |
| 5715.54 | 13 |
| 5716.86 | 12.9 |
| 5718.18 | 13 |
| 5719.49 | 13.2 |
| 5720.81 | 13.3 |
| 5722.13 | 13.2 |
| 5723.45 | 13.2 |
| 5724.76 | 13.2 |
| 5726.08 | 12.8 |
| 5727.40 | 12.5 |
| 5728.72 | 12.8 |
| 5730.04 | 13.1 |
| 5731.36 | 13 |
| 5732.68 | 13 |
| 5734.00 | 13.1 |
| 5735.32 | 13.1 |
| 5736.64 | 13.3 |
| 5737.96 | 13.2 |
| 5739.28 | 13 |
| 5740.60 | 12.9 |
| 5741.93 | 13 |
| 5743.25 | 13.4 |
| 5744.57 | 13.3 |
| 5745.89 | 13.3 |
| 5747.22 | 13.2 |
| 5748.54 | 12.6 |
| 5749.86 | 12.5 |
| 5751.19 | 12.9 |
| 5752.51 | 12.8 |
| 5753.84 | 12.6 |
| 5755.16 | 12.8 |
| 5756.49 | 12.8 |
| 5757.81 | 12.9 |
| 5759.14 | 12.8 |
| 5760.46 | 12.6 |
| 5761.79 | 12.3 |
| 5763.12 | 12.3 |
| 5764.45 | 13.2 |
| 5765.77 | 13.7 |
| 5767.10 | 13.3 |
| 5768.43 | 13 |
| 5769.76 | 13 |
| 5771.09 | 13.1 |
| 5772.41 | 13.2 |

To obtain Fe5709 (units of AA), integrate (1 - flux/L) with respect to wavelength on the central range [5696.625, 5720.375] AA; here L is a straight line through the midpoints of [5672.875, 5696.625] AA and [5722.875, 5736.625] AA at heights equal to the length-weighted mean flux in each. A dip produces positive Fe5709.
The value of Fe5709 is 0.8 AA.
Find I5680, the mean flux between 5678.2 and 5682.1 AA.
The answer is 12.8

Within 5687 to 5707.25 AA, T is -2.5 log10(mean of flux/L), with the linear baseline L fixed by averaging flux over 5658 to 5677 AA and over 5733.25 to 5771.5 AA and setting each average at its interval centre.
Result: 0.024 mag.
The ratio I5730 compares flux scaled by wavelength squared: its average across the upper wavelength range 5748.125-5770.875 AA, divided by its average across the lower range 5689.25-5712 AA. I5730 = 1.06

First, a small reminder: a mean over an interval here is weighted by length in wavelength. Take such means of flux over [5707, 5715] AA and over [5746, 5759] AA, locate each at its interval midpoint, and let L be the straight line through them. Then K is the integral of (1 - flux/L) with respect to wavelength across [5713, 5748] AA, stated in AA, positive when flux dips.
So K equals -2.0 AA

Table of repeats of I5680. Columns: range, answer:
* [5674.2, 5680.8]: 12.9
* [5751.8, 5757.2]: 12.8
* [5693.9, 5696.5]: 12.8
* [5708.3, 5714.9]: 12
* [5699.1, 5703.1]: 12.6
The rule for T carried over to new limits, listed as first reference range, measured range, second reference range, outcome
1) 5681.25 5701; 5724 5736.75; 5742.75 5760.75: -0.019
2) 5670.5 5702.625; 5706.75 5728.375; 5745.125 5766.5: 0.011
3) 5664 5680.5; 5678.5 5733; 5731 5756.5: 0.033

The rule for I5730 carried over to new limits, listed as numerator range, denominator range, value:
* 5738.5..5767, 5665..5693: 1.04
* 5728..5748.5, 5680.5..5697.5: 1.06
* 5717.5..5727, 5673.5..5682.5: 1.03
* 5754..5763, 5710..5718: 1.03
